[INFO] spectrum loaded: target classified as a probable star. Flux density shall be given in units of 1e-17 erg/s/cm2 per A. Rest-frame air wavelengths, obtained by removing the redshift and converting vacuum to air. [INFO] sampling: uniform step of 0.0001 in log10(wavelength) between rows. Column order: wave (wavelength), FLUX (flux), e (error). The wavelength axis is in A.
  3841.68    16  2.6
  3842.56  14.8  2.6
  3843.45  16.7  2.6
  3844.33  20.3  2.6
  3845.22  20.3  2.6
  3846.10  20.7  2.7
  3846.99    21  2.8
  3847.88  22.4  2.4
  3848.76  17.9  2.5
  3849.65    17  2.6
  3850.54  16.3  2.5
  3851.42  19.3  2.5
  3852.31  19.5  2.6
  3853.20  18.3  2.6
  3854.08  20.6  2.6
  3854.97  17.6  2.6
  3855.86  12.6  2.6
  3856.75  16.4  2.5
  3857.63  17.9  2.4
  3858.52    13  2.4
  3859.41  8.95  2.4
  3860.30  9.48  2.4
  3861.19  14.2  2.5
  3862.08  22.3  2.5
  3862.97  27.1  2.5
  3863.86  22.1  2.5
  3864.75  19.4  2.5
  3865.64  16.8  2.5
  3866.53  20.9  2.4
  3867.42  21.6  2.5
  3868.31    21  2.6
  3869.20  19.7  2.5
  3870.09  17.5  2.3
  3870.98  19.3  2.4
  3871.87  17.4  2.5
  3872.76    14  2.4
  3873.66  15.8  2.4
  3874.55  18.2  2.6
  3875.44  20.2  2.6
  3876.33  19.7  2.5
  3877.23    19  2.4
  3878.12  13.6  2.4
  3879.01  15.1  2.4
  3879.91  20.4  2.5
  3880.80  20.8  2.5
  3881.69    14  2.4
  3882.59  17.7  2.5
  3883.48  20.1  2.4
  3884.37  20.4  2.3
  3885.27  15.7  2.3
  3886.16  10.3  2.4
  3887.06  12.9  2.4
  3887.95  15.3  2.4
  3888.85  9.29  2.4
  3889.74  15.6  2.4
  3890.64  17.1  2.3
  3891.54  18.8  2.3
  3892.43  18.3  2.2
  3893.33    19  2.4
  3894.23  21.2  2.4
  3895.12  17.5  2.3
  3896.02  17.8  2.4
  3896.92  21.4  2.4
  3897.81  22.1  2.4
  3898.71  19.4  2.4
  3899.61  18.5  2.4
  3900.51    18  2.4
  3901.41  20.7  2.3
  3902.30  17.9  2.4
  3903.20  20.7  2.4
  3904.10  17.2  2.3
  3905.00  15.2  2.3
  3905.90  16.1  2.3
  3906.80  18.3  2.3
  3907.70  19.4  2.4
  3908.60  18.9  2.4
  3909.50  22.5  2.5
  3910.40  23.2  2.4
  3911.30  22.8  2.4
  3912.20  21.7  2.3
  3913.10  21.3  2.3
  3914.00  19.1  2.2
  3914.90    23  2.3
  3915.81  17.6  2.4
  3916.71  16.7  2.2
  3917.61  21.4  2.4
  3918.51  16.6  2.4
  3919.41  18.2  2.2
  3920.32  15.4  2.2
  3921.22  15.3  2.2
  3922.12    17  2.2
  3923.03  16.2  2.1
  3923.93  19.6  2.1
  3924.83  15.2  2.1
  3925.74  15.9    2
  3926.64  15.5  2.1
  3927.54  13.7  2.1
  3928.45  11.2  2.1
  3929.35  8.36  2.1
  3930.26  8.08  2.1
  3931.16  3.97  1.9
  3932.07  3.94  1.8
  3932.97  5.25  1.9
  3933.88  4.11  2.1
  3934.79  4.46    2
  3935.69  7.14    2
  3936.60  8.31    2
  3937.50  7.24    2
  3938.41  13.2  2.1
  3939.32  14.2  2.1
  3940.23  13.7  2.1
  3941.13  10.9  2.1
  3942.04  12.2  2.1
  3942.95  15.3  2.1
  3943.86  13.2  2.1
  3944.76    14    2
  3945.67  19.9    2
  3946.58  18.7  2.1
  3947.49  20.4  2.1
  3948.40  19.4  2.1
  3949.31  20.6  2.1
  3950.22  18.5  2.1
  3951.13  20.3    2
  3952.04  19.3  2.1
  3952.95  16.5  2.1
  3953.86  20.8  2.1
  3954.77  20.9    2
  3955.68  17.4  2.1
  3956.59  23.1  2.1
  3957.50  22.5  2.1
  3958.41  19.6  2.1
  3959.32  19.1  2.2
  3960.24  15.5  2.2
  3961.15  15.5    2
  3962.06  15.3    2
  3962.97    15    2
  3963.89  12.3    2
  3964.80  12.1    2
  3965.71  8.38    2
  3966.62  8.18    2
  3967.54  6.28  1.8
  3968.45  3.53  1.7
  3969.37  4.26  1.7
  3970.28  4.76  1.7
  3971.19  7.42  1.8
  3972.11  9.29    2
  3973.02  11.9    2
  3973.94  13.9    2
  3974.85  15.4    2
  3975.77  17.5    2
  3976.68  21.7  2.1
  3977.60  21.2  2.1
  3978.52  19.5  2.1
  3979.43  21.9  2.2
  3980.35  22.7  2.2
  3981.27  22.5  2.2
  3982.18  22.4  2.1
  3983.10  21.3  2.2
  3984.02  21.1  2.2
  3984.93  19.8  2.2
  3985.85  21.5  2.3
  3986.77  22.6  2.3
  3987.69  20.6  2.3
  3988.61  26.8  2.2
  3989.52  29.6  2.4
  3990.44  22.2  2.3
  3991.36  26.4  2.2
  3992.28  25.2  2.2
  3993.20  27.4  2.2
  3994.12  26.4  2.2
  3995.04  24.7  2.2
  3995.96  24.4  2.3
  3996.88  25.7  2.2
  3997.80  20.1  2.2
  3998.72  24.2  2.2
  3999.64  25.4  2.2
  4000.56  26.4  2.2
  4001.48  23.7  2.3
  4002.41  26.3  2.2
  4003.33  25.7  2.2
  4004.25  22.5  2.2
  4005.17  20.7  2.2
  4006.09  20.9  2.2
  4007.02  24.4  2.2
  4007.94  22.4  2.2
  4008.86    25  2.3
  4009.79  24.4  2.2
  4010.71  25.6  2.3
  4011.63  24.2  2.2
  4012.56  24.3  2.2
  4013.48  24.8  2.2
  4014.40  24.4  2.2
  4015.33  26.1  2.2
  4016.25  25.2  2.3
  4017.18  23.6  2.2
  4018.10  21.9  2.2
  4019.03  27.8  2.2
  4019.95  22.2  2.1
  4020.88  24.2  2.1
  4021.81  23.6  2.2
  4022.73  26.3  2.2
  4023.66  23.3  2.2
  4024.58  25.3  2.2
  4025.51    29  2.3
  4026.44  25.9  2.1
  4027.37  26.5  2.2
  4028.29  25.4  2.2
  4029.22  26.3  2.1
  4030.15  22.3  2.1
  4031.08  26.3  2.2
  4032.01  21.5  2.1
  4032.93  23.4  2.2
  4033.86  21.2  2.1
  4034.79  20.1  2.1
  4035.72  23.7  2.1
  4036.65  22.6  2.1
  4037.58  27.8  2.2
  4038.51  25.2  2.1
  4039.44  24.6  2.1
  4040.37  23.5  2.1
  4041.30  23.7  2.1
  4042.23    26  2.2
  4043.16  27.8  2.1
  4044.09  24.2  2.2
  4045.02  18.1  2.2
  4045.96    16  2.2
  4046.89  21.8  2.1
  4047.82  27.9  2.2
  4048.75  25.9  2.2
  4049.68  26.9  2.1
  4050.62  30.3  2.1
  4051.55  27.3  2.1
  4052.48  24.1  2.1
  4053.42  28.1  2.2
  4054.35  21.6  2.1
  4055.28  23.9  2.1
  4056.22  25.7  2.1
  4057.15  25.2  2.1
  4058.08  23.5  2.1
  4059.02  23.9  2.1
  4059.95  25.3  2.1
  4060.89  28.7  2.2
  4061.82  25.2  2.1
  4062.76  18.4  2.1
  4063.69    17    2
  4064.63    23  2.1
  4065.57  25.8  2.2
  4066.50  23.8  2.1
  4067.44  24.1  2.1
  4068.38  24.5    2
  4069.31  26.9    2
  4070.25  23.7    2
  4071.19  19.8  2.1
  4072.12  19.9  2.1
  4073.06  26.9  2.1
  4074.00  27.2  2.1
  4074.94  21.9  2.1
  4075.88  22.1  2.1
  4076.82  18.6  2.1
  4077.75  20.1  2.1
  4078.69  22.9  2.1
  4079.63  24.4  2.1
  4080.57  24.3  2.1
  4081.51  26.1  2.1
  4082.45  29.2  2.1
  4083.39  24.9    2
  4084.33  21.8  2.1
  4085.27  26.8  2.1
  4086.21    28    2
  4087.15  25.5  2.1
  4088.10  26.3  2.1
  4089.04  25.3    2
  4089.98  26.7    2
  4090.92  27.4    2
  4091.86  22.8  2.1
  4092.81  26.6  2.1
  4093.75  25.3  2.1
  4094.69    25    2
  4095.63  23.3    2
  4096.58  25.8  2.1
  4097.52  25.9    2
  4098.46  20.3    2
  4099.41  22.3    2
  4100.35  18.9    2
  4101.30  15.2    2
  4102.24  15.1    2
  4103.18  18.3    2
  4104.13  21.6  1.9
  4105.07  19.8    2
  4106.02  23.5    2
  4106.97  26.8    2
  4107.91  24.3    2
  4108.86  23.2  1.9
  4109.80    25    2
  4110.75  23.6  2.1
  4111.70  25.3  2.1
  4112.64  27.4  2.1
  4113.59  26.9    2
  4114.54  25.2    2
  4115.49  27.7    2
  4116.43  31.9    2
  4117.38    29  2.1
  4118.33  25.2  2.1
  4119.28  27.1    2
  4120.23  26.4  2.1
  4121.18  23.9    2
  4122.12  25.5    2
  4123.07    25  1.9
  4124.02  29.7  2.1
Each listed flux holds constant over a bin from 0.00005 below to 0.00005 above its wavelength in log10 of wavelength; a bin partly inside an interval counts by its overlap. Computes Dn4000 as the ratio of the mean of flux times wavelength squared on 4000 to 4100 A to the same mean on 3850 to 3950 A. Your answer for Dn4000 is 1.59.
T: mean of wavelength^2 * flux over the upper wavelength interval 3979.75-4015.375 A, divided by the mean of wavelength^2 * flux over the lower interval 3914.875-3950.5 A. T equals 1.81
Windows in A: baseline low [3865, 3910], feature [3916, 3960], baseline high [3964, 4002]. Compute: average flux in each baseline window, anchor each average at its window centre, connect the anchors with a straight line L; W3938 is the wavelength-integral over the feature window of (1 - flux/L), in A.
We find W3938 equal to 8.7 A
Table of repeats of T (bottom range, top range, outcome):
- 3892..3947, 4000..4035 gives 1.62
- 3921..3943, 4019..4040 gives 2.32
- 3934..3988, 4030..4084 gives 1.61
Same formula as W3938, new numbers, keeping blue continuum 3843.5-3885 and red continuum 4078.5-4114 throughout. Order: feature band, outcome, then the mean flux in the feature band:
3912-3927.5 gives 1.4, 17.8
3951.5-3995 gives 6.3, 17.9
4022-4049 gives -2.1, 24.2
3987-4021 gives -4.4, 24.5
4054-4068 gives -0.4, 23.7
